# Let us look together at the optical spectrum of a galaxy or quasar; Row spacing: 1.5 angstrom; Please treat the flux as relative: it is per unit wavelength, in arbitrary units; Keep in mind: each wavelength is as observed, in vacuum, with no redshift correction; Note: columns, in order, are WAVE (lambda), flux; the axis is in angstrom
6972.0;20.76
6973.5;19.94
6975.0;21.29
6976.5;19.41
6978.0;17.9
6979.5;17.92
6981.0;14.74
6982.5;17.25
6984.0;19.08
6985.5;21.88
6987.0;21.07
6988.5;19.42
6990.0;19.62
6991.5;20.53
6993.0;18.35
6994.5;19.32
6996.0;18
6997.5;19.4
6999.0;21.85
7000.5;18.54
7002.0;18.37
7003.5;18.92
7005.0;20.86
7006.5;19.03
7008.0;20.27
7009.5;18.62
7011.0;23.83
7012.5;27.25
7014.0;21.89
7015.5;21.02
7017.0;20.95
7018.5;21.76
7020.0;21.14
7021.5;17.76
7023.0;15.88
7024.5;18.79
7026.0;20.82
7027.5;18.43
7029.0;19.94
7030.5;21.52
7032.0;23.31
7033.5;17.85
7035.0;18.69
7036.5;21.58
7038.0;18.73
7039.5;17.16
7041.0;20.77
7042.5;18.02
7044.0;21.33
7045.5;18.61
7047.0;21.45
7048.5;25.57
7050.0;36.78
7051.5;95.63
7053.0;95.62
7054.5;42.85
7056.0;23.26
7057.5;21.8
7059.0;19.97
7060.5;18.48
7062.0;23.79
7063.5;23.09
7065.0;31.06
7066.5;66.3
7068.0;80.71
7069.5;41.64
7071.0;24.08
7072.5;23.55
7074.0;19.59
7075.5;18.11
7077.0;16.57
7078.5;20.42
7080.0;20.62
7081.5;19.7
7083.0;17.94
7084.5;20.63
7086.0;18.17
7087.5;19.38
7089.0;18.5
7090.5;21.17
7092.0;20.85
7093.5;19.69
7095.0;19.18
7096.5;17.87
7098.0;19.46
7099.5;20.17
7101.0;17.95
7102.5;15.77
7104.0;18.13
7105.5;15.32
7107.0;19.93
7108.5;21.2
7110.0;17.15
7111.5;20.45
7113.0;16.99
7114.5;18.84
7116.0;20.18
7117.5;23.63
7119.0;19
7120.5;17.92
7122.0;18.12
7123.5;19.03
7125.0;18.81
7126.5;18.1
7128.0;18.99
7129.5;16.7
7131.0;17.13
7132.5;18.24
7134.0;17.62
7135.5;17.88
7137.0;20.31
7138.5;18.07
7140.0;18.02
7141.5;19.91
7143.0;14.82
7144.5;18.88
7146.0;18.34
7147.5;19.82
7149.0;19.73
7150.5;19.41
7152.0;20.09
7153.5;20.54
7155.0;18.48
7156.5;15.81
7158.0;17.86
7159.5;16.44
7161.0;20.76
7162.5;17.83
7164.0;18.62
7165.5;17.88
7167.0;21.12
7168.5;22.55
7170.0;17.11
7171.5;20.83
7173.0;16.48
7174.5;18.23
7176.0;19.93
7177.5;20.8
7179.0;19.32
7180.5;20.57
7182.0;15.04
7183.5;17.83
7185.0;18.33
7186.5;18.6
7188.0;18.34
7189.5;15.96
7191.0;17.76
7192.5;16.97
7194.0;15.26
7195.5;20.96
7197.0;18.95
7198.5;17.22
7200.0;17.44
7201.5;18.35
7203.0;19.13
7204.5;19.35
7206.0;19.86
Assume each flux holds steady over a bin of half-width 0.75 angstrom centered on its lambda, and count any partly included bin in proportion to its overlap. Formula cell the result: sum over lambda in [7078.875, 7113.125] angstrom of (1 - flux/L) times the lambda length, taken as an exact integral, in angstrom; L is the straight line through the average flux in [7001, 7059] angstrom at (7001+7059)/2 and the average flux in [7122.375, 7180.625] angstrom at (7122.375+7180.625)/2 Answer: 4.3 angstrom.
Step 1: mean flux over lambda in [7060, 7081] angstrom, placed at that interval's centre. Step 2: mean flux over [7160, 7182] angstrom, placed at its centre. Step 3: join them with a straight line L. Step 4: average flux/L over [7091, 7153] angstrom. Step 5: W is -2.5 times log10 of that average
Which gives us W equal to 0.30 mag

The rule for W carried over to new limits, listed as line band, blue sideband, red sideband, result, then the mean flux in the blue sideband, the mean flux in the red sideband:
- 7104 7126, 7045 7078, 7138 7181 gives 0.36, 35.9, 18.9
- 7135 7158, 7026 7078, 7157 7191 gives 0.14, 30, 18.6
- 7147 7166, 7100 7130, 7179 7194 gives -0.04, 18.6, 17.7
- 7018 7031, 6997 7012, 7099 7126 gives 0.02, 20.1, 18.8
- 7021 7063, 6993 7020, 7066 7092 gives -0.13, 20.5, 26.9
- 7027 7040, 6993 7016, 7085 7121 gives 0.01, 20.4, 19.1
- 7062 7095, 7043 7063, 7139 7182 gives 0.20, 35.4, 18.9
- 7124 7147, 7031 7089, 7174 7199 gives 0.23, 28.9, 18.2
